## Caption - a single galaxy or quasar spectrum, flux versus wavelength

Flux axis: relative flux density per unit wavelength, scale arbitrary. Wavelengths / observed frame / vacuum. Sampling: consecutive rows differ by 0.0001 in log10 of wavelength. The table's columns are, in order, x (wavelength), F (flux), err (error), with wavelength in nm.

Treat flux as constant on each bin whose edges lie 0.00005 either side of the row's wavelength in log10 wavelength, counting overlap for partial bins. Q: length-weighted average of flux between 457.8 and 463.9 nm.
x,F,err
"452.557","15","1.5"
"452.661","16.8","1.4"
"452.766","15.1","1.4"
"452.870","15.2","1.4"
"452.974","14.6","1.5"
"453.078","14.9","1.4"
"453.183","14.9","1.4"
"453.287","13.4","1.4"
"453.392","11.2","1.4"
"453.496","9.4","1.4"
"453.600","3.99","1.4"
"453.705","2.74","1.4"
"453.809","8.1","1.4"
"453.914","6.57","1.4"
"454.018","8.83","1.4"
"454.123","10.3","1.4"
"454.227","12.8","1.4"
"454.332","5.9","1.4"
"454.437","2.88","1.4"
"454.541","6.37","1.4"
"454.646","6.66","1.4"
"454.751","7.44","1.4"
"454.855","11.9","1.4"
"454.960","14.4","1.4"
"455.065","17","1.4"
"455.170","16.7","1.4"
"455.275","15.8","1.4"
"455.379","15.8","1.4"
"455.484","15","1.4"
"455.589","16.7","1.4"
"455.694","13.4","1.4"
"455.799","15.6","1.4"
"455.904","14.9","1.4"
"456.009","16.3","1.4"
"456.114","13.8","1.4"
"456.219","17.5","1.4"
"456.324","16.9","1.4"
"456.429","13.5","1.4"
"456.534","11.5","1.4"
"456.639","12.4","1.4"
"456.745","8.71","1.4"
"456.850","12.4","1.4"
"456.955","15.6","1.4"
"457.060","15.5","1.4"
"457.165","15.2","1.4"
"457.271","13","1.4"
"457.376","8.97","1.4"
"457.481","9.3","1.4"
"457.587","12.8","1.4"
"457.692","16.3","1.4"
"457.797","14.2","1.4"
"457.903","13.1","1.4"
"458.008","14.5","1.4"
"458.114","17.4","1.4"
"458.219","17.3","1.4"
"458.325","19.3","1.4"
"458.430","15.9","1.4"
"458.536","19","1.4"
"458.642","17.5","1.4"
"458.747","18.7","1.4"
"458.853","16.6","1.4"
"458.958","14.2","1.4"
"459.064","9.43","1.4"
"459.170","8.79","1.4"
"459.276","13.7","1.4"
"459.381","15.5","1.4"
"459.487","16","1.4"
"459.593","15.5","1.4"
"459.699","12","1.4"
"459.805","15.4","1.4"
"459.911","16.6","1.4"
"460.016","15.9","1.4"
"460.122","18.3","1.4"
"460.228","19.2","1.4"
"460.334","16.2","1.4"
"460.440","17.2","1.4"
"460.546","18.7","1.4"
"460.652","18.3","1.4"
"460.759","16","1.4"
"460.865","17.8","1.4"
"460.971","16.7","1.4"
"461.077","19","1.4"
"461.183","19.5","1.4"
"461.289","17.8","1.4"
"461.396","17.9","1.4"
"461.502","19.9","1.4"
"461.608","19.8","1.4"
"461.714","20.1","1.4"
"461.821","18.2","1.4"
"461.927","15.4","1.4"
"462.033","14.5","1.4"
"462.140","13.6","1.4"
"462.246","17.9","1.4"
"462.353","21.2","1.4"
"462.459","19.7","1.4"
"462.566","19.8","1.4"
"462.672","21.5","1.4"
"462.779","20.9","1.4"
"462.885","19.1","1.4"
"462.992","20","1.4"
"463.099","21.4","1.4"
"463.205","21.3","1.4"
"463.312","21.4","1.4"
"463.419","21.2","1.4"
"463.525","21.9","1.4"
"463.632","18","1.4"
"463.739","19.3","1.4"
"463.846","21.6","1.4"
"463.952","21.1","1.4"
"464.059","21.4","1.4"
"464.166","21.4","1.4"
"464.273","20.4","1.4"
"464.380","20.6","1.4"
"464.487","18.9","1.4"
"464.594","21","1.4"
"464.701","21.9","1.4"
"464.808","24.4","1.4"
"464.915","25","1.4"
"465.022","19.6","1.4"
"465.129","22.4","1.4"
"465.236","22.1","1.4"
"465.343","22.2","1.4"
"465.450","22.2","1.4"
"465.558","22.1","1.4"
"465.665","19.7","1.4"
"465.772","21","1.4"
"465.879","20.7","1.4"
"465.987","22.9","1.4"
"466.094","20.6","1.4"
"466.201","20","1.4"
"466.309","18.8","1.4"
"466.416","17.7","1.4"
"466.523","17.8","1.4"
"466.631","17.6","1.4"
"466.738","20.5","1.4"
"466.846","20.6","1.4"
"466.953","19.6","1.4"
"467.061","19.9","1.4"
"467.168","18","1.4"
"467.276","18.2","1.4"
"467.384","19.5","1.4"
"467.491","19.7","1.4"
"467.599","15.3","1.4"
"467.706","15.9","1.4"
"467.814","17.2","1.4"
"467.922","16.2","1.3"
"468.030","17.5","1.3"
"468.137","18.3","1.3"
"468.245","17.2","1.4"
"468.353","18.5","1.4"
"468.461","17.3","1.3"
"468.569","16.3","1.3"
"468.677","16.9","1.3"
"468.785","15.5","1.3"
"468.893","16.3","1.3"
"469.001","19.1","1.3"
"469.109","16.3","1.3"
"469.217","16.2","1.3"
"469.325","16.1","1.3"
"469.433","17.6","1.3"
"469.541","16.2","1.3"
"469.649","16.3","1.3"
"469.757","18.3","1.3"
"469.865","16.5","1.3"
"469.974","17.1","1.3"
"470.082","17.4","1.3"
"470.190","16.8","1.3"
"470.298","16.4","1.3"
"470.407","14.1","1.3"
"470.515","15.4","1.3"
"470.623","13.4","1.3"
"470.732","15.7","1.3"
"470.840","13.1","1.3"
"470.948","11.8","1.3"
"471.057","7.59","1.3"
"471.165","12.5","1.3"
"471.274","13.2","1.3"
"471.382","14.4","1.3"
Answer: 17.6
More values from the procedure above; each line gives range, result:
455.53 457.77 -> 13.8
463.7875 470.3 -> 19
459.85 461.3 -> 17.6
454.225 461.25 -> 14.5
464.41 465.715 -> 21.8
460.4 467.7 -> 19.7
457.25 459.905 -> 14.6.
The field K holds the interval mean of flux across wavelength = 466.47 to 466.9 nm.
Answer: 19.1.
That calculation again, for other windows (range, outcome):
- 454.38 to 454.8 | 5.82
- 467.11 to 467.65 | 18.2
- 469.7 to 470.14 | 17.3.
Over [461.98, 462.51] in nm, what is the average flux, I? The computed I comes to 17.4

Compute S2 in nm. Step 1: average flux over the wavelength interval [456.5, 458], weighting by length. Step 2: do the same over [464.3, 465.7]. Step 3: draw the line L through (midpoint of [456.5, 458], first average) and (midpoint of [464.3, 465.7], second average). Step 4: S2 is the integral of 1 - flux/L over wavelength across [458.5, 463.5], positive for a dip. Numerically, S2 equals -0.122 nm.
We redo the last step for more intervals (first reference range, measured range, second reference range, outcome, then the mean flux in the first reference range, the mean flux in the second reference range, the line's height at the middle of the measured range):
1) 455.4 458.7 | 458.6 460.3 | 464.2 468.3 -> 0.085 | 14.6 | 19.8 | 16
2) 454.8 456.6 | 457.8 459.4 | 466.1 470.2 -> 0.032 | 15.1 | 17.7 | 15.7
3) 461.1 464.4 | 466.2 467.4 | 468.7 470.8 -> -0.085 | 19.6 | 16.3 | 17.7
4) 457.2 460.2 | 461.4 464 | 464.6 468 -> -0.287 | 14.9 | 20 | 17.6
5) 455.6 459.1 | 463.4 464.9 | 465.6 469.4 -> -0.349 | 14.6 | 18.3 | 17.1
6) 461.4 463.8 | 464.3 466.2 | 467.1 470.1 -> -0.326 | 19.3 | 17.2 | 18.4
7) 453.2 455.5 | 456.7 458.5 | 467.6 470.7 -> -0.399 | 10.1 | 16.6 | 11.6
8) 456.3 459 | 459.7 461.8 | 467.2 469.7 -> -0.335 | 14.6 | 17.1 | 15.3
